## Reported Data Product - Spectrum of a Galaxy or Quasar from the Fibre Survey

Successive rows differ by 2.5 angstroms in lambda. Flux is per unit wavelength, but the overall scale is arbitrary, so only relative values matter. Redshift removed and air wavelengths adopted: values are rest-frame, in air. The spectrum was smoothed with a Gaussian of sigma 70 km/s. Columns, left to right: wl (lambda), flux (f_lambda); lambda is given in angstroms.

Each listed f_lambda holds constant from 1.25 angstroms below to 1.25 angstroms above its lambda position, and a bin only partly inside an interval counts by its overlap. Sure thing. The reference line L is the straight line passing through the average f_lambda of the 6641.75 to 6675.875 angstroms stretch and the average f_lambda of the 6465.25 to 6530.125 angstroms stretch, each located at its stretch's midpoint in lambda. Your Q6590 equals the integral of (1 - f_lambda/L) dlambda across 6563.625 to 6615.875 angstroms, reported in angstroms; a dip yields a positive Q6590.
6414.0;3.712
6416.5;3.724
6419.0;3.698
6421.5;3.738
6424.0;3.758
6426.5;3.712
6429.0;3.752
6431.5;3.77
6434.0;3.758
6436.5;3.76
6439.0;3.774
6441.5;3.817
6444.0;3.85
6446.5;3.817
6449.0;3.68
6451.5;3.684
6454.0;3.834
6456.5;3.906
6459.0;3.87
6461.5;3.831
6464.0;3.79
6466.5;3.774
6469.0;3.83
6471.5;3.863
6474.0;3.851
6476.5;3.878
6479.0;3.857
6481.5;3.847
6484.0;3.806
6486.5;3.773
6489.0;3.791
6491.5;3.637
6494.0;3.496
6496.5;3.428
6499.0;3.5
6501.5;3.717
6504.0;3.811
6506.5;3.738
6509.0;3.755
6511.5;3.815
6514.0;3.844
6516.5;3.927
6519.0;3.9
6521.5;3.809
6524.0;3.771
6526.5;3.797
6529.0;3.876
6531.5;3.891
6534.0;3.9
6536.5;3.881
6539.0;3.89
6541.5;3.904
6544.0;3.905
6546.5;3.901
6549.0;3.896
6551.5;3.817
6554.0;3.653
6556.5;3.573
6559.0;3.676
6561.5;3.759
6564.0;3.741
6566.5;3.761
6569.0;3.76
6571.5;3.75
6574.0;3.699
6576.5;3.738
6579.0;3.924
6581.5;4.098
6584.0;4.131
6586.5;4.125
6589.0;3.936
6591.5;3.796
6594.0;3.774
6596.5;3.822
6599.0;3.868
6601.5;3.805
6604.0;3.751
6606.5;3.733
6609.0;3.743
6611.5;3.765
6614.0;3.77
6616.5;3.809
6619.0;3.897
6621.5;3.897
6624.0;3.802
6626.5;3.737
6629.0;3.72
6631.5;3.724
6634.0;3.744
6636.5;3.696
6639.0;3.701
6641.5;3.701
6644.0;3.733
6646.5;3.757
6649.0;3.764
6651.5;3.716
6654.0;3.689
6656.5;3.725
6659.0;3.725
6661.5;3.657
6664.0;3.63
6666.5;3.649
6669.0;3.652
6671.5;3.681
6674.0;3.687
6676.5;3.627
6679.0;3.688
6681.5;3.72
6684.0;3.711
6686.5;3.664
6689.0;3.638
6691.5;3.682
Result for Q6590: -1.47 angstroms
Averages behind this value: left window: 3.77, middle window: 3.83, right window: 3.7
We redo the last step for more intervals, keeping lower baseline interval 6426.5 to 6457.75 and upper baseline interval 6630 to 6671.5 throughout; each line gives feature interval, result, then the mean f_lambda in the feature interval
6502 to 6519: -0.3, 3.82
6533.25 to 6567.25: -0.6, 3.8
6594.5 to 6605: -0.2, 3.81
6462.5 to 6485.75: -0.4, 3.83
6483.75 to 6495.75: 0.3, 3.68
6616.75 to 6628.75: -0.3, 3.82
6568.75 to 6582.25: -0.3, 3.82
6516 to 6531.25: -0.4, 3.85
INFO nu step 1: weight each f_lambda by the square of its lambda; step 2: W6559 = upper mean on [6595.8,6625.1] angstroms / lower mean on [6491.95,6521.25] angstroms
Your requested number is 1.06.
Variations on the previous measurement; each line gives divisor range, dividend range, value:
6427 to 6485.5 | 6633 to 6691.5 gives 1.03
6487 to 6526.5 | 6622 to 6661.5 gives 1.04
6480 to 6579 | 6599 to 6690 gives 1.02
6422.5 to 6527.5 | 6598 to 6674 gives 1.04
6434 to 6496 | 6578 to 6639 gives 1.06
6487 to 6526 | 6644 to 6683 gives 1.04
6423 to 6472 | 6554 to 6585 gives 1.04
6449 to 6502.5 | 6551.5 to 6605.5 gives 1.05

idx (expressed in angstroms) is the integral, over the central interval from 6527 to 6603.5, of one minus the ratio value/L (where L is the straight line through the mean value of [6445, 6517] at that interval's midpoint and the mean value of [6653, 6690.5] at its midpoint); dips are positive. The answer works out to -2.3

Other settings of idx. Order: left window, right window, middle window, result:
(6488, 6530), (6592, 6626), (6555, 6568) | 0.24 angstroms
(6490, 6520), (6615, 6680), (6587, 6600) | -0.47 angstroms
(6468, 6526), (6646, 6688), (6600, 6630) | -0.60 angstroms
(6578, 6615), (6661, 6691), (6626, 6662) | 0.27 angstroms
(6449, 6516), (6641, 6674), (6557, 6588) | -0.91 angstroms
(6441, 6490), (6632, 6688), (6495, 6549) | -0.37 angstroms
